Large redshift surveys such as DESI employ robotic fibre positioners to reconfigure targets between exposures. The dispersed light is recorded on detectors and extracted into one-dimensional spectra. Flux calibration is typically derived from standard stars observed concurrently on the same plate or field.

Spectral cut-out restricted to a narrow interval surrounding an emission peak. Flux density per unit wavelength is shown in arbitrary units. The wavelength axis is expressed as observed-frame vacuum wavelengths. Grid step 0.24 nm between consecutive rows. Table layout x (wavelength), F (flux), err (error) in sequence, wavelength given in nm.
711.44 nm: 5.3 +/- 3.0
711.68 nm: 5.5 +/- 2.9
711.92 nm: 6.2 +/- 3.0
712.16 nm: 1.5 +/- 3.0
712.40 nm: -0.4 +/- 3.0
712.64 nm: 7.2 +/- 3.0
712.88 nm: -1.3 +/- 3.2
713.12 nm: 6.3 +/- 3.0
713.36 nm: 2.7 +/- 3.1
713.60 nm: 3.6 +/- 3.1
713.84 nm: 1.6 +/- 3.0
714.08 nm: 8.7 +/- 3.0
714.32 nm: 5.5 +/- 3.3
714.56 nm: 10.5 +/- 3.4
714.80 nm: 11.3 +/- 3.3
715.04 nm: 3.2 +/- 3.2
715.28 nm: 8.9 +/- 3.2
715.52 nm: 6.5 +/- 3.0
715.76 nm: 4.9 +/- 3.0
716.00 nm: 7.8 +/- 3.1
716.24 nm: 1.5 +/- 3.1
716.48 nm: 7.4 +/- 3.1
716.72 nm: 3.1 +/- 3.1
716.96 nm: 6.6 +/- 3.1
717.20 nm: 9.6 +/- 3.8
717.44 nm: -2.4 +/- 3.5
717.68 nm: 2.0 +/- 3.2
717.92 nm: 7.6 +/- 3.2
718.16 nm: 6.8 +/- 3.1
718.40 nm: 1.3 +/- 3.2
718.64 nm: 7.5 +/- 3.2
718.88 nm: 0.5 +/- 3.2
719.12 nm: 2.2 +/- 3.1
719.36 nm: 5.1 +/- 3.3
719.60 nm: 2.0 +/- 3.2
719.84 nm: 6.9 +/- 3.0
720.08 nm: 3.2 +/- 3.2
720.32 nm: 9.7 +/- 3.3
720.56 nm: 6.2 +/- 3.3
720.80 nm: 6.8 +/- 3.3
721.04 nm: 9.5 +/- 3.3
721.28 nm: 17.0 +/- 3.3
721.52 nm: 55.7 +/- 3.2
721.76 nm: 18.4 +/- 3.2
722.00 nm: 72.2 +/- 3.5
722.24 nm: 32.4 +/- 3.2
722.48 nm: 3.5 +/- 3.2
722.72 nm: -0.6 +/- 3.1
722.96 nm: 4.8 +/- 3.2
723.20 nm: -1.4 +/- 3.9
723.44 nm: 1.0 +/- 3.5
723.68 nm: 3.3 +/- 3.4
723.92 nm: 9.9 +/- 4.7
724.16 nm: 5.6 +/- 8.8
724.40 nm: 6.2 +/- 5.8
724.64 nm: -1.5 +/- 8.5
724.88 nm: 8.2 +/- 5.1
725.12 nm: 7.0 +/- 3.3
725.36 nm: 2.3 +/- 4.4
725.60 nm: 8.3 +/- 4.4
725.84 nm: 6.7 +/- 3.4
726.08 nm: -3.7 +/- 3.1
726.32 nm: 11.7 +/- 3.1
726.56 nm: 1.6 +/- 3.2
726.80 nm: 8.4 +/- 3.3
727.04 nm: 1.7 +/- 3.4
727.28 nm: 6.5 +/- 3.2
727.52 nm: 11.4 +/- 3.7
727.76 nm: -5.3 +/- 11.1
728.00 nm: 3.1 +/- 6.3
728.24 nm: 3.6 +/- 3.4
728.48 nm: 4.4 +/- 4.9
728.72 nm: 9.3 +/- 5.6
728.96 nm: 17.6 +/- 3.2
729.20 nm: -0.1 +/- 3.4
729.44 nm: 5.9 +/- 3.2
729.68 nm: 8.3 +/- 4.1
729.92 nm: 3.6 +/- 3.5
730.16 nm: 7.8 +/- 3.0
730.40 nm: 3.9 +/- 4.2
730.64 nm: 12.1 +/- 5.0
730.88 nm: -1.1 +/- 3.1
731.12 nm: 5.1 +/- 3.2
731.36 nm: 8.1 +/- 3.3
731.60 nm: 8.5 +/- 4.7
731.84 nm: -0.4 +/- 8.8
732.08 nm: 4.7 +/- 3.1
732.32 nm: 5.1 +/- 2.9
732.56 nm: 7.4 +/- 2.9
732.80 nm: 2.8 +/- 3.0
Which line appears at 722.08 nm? [O II] 3727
